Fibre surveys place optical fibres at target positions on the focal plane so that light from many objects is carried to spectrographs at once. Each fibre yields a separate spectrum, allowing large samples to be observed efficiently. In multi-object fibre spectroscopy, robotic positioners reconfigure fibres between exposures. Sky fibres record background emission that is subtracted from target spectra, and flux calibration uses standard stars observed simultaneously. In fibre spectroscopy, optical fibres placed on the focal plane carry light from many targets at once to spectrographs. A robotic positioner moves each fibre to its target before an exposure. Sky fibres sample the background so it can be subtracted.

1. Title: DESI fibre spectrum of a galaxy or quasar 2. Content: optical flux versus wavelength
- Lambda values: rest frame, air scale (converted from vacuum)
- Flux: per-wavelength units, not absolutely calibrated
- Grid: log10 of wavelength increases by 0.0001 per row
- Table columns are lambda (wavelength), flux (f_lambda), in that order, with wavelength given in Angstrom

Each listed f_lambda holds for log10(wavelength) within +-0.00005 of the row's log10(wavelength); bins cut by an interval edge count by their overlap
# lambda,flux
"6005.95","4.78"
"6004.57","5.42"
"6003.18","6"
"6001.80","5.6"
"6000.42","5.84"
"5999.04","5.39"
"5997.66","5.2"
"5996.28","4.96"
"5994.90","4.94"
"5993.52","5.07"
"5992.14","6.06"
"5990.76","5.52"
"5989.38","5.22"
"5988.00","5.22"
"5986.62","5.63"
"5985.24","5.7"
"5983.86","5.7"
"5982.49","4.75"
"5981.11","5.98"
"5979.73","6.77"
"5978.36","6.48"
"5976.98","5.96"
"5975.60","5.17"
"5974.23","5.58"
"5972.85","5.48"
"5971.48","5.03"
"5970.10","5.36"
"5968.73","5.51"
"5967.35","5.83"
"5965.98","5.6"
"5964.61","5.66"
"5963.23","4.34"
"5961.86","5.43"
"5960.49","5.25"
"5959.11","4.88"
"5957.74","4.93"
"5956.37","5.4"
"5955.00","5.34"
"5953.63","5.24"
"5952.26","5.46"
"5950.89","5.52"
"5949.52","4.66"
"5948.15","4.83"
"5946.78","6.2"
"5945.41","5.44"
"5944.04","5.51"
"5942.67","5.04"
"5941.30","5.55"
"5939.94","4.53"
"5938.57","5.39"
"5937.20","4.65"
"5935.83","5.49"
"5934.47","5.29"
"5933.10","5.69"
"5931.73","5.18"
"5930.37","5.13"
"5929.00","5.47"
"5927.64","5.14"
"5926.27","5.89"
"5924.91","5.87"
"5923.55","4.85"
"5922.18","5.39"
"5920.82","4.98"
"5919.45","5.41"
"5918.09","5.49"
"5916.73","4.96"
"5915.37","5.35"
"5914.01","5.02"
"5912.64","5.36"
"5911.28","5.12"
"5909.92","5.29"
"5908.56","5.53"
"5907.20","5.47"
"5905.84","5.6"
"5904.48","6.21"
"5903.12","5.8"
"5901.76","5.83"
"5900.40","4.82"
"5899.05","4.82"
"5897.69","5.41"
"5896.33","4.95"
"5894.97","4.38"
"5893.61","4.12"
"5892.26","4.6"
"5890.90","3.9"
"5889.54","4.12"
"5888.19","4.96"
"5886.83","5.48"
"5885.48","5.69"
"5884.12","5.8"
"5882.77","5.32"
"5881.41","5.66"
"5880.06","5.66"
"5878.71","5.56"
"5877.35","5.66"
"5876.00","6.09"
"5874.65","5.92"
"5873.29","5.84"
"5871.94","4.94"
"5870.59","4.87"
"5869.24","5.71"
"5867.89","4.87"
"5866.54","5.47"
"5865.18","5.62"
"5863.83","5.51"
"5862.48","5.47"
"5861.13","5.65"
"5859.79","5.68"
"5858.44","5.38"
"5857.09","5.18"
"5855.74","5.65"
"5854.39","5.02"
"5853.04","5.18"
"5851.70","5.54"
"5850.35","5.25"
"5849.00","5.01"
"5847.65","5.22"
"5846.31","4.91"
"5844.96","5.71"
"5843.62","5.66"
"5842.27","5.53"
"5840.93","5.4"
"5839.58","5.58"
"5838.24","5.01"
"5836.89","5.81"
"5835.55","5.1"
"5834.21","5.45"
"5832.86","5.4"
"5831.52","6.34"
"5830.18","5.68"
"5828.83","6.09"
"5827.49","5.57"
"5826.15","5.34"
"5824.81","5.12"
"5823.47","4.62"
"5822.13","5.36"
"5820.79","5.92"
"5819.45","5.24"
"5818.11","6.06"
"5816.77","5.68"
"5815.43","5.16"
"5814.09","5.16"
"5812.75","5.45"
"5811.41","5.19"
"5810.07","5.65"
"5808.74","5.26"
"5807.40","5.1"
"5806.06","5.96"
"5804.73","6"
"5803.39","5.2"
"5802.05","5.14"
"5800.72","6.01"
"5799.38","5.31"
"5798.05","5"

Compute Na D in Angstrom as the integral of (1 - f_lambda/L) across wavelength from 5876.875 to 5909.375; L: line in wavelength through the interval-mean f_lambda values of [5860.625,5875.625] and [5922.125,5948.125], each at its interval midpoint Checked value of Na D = 1.1 Angstrom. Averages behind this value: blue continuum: 5.45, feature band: 5.22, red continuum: 5.34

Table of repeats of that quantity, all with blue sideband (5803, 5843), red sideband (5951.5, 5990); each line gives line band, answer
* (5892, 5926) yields 1.4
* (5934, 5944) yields 0.6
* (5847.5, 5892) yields 1.0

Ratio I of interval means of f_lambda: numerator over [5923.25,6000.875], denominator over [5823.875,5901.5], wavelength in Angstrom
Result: 1.01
